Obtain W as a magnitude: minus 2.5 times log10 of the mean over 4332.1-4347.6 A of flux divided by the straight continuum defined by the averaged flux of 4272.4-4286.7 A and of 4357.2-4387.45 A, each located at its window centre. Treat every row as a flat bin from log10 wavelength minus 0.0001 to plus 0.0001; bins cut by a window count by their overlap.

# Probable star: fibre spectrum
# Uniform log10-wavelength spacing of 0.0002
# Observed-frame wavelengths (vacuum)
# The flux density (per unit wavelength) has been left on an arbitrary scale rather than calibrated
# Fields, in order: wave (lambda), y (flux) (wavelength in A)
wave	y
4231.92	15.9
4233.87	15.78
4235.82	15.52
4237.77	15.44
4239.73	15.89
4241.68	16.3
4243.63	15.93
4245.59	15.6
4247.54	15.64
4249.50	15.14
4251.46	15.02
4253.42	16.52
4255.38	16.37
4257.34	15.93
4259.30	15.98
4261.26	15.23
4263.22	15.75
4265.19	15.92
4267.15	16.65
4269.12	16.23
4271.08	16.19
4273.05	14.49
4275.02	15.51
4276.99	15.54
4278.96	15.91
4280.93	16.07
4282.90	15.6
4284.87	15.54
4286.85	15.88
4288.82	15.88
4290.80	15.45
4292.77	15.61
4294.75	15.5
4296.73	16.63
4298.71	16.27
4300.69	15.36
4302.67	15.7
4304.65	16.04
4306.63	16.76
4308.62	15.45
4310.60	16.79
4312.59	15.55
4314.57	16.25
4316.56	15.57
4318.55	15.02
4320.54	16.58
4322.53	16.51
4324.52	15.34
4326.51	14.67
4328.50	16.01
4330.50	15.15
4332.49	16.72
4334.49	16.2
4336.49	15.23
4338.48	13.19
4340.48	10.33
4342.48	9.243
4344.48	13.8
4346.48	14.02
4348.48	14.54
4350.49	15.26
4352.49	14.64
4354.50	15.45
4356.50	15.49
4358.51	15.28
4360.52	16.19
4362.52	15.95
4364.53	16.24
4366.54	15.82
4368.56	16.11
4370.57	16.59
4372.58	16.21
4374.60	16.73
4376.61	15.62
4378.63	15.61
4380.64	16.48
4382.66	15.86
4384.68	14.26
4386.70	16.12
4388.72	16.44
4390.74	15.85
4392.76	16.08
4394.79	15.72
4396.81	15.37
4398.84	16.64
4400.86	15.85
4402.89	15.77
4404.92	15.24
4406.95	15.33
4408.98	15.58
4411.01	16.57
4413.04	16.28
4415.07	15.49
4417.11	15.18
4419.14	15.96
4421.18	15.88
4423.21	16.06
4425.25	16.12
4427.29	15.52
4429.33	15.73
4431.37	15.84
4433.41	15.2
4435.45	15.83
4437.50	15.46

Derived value 0.17 mag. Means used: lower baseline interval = 15.6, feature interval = 13.5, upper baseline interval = 15.9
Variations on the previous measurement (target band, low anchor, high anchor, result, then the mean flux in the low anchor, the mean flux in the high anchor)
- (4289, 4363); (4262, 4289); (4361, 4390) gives 0.046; 15.8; 16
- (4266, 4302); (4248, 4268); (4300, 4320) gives 0.004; 15.8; 15.9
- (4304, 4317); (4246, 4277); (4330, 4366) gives -0.067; 15.8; 14.6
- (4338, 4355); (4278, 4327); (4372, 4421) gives 0.188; 15.9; 15.8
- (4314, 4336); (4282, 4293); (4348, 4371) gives -0.010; 15.7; 15.6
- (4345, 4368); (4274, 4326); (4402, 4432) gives 0.033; 15.8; 15.8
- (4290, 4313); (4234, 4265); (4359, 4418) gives -0.009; 15.8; 15.9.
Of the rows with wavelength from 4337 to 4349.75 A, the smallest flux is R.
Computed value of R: 9.243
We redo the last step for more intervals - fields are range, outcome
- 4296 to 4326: 15.02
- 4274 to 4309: 15.36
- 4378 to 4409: 14.26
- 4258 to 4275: 14.49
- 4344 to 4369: 13.8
